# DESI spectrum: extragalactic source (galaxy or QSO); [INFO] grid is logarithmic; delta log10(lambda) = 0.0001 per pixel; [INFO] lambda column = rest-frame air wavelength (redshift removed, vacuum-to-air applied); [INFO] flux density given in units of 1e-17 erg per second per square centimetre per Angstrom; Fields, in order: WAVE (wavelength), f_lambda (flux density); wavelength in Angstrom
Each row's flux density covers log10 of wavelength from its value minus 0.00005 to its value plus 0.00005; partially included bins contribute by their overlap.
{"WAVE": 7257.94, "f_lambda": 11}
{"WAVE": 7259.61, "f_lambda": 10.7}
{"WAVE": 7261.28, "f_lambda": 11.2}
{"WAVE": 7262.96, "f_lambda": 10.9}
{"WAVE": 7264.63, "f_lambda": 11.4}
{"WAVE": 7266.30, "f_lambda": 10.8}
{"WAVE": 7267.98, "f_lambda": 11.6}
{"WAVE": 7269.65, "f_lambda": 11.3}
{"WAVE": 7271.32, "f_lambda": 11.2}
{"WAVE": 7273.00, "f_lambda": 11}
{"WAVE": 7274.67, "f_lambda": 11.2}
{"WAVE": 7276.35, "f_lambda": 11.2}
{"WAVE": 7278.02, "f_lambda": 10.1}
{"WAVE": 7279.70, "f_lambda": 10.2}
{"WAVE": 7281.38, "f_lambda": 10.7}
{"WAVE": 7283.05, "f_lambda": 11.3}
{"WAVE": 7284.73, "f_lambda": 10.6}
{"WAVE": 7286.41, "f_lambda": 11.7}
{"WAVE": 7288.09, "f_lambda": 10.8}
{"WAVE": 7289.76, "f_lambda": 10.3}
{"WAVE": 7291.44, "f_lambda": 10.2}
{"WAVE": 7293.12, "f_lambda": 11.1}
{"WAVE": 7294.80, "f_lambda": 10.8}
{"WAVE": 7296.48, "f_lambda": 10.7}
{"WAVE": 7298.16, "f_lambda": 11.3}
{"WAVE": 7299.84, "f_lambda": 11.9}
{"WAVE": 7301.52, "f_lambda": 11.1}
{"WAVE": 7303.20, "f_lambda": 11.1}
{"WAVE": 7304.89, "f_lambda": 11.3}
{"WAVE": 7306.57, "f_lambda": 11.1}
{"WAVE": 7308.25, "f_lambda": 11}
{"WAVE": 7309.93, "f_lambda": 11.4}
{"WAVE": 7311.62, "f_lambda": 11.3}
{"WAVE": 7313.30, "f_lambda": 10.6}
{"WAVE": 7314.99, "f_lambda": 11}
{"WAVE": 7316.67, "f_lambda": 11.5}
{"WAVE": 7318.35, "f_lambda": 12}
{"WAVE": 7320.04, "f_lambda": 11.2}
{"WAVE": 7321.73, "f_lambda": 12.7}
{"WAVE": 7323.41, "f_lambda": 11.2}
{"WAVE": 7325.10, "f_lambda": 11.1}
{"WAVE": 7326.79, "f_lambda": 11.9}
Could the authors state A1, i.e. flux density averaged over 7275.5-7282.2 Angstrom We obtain 10.5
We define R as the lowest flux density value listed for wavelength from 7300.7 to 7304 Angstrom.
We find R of 11.1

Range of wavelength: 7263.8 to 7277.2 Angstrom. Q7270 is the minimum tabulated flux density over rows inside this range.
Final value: 10.8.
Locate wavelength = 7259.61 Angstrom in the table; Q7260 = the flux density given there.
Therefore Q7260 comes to 10.7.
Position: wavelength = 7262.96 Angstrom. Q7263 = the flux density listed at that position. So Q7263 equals 10.9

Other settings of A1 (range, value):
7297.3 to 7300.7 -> 11.6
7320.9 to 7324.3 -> 11.9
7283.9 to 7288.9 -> 11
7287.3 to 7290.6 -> 10.6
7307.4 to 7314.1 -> 11.1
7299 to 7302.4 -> 11.5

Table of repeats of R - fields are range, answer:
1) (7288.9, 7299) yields 10.2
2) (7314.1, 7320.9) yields 11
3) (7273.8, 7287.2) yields 10.1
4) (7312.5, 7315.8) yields 10.6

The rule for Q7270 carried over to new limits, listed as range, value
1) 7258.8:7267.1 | 10.7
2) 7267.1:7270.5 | 11.3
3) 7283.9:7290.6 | 10.3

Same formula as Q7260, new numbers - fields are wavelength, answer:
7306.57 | 11.1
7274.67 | 11.2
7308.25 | 11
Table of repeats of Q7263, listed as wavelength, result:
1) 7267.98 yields 11.6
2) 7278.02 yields 10.1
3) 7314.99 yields 11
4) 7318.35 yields 12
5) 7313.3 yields 10.6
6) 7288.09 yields 10.8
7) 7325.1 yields 11.1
